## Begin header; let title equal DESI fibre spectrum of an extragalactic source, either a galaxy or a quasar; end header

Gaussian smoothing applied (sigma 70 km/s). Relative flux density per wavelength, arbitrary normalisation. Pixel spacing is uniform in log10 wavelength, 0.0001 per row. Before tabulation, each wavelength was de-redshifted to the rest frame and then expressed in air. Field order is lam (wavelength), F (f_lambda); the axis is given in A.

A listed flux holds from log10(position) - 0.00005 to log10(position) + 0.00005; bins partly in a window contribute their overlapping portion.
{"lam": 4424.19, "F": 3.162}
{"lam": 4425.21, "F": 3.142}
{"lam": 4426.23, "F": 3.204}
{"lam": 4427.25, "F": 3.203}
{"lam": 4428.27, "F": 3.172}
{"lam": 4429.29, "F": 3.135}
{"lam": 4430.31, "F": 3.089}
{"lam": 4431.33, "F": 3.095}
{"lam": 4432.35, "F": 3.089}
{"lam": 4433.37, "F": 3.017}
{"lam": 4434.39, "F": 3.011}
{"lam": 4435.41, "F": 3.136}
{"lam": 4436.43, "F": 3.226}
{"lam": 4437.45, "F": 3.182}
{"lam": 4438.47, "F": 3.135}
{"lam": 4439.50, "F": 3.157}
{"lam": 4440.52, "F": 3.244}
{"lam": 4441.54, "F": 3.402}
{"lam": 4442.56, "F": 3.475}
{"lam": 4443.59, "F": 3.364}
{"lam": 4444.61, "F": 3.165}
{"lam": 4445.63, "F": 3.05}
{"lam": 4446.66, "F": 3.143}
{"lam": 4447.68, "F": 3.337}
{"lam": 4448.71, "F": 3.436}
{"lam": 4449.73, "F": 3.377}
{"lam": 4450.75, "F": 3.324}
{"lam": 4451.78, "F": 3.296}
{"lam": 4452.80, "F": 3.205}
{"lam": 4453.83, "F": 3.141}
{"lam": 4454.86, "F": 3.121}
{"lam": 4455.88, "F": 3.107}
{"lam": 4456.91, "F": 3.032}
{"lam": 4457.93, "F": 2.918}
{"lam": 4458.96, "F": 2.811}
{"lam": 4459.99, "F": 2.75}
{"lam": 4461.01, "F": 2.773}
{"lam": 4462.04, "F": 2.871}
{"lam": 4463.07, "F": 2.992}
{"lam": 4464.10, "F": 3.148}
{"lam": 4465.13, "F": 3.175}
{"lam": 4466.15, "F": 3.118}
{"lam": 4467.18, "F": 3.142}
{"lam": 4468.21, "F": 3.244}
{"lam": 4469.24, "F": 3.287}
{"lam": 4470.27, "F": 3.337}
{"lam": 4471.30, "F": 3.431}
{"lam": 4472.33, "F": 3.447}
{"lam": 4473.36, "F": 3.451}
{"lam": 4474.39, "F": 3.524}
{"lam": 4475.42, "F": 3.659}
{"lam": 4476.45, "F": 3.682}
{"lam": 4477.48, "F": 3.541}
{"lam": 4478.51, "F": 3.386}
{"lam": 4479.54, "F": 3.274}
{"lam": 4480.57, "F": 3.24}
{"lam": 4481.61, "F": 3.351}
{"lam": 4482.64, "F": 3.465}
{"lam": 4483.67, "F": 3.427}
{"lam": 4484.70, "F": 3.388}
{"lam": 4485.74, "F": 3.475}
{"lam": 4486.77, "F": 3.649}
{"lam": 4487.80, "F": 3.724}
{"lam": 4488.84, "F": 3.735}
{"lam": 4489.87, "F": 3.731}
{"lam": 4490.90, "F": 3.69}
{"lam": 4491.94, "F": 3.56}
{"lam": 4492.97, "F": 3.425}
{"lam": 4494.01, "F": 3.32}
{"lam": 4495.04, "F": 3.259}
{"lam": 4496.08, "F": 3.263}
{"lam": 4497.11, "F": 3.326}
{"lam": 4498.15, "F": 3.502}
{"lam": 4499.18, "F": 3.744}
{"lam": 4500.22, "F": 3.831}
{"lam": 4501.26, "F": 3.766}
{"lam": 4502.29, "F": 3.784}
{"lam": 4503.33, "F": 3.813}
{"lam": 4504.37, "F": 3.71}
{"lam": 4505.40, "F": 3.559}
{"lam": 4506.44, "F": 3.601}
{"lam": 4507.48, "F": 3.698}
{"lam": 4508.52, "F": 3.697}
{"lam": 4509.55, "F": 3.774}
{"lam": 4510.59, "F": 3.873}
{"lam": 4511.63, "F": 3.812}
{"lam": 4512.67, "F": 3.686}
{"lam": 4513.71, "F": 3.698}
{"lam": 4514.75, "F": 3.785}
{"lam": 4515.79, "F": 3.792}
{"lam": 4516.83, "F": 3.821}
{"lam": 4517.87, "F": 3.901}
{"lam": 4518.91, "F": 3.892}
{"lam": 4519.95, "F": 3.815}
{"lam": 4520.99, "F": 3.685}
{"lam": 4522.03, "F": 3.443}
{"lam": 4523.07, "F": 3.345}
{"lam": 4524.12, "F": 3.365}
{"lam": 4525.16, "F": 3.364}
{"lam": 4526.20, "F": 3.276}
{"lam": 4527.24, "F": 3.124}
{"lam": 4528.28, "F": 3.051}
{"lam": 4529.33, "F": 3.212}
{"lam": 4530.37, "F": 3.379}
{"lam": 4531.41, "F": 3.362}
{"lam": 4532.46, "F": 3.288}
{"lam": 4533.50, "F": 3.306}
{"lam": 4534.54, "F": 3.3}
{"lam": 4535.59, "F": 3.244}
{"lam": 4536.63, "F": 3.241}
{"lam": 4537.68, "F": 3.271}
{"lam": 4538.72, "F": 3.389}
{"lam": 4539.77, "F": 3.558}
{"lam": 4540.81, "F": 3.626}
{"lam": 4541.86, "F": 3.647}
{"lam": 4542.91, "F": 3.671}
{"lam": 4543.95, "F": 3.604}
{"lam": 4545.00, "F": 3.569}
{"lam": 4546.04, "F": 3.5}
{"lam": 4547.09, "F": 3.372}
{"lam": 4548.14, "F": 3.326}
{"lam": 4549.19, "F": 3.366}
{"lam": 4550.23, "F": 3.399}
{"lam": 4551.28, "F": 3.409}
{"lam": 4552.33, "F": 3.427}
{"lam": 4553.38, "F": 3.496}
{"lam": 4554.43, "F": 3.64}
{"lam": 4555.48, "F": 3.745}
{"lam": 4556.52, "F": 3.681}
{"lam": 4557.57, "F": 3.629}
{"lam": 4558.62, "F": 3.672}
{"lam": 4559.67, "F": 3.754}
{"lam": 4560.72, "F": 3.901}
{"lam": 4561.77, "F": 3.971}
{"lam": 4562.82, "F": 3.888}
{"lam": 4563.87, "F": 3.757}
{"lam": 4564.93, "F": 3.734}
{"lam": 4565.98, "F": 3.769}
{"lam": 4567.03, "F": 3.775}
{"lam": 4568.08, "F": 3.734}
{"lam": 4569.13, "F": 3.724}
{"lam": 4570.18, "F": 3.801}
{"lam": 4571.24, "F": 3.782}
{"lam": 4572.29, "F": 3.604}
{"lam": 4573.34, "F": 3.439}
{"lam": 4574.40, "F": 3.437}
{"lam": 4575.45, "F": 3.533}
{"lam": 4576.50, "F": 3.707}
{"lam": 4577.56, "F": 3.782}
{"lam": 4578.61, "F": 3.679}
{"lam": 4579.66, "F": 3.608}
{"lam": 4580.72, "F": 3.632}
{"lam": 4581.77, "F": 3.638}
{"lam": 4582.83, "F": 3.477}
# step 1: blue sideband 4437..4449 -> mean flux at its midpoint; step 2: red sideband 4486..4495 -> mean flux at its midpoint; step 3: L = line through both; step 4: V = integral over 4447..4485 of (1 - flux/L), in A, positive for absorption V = 1.9 A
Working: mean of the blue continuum 3.25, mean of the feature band 3.25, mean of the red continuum 3.58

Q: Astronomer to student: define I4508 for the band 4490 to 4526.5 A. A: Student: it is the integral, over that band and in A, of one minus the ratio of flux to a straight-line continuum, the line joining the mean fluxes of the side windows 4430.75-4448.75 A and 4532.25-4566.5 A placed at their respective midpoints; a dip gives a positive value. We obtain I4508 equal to -2.2 A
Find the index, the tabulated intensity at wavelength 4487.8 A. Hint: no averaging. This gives 3.724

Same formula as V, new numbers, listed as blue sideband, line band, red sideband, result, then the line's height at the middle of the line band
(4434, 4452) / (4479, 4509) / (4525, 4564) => -1.64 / 3.37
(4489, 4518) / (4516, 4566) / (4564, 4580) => 1.96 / 3.67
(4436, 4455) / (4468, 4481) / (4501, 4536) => -0.20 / 3.38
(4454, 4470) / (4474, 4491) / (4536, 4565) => -1.92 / 3.16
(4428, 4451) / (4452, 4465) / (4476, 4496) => 1.25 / 3.32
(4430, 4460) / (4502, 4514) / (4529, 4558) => -1.34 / 3.35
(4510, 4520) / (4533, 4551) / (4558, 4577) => 1.56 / 3.76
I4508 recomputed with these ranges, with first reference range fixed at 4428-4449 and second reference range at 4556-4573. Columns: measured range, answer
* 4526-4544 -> 1.32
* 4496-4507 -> -0.53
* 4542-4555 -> 0.70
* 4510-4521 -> -0.82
